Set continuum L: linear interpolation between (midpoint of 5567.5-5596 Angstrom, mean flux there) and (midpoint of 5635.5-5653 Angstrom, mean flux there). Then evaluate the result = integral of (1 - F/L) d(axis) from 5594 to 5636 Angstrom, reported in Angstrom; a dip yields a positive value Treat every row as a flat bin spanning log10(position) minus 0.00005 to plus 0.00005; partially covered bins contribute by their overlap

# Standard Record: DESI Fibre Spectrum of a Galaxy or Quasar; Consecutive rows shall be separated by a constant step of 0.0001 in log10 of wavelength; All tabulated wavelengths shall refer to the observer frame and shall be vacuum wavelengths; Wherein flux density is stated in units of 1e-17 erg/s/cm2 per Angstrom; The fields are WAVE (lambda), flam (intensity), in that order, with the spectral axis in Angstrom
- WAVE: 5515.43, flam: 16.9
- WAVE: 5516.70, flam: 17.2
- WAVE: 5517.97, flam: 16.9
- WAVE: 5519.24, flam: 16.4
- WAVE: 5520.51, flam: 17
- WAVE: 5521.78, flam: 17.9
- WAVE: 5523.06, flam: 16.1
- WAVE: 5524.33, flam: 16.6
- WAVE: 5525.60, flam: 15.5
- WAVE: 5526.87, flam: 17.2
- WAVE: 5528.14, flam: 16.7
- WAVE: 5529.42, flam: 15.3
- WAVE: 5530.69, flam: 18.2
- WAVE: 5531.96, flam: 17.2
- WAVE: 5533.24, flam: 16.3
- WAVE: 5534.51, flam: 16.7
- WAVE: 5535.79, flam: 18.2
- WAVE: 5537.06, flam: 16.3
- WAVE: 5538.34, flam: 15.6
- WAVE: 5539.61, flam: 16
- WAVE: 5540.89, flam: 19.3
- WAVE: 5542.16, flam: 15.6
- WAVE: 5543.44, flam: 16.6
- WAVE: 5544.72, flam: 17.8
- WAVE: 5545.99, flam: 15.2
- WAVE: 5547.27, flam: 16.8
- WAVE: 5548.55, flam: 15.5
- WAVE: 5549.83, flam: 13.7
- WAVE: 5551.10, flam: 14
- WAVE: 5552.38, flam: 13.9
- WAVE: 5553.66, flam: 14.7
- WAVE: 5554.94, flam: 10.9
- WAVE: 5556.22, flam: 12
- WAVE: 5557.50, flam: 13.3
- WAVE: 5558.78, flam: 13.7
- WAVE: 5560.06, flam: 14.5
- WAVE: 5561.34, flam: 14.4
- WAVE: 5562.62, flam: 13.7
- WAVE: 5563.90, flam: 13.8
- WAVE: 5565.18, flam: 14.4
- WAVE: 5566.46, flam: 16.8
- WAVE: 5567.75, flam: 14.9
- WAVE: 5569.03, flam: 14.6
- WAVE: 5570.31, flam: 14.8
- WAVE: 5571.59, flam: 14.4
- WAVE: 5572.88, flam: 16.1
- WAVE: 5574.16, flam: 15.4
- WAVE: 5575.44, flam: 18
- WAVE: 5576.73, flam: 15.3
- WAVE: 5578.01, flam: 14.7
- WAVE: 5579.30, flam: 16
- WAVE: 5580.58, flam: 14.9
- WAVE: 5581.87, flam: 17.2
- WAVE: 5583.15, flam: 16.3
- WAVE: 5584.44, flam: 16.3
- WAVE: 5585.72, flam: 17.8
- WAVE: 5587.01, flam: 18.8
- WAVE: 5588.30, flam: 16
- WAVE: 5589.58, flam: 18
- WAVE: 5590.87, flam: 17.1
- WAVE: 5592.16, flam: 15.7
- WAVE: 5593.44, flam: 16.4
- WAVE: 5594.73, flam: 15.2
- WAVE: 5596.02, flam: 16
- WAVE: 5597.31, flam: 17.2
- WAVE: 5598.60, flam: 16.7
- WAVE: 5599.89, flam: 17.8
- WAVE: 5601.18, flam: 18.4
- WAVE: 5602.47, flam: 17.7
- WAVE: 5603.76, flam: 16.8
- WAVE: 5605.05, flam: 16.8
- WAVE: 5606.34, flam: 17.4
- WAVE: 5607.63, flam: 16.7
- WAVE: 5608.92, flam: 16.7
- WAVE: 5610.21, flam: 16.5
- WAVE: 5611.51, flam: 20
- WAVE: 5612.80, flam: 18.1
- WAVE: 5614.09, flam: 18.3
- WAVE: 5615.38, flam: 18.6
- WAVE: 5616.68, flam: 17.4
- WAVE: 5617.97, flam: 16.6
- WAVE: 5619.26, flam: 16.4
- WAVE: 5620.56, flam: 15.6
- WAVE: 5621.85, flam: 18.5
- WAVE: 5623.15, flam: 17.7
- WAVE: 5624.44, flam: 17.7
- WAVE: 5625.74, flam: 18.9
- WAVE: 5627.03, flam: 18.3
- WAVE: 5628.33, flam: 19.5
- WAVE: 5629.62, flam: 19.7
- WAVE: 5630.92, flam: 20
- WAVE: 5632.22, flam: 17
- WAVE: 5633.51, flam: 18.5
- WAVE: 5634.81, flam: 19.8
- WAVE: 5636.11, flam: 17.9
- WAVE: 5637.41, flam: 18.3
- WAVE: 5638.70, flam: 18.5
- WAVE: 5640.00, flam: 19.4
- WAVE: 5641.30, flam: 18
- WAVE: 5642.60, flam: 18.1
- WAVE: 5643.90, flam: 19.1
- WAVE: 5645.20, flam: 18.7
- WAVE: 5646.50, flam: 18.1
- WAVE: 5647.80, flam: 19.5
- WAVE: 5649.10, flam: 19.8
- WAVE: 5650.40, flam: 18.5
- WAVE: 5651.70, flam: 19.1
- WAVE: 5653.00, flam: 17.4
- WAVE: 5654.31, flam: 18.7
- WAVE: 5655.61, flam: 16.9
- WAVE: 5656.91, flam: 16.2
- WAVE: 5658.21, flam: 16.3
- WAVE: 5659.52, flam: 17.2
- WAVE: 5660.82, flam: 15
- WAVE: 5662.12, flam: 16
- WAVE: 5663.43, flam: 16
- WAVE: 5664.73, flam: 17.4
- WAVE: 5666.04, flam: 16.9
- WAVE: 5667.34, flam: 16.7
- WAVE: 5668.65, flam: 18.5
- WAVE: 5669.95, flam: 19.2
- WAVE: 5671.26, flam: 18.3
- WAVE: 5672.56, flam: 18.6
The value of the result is -0.57 Angstrom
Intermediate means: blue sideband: 16.1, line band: 17.7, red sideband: 18.7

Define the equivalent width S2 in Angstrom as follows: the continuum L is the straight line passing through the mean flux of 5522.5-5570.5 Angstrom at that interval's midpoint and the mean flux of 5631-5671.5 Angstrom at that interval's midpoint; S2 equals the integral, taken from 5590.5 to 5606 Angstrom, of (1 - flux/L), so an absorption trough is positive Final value -0.1 Angstrom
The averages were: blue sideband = 15.4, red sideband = 17.9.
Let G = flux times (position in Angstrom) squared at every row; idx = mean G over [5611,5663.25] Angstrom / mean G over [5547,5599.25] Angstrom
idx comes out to 1.2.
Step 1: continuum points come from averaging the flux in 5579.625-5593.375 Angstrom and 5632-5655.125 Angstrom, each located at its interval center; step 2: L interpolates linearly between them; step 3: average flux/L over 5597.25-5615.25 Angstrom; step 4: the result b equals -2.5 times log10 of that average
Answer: -0.01 mag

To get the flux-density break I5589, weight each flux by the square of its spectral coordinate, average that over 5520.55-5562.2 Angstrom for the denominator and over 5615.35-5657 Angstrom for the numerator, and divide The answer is 1.21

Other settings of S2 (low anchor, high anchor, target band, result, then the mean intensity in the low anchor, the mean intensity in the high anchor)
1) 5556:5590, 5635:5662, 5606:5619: -0.6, 15.4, 18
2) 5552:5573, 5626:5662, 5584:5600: -1.2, 14.1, 18.3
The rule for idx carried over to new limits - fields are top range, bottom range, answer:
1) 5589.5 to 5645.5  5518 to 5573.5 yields 1.17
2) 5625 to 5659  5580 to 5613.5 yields 1.10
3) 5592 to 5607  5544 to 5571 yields 1.19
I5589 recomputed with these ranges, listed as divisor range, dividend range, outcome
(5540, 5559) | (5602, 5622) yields 1.19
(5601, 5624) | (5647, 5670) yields 1.02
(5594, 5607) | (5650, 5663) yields 1.03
